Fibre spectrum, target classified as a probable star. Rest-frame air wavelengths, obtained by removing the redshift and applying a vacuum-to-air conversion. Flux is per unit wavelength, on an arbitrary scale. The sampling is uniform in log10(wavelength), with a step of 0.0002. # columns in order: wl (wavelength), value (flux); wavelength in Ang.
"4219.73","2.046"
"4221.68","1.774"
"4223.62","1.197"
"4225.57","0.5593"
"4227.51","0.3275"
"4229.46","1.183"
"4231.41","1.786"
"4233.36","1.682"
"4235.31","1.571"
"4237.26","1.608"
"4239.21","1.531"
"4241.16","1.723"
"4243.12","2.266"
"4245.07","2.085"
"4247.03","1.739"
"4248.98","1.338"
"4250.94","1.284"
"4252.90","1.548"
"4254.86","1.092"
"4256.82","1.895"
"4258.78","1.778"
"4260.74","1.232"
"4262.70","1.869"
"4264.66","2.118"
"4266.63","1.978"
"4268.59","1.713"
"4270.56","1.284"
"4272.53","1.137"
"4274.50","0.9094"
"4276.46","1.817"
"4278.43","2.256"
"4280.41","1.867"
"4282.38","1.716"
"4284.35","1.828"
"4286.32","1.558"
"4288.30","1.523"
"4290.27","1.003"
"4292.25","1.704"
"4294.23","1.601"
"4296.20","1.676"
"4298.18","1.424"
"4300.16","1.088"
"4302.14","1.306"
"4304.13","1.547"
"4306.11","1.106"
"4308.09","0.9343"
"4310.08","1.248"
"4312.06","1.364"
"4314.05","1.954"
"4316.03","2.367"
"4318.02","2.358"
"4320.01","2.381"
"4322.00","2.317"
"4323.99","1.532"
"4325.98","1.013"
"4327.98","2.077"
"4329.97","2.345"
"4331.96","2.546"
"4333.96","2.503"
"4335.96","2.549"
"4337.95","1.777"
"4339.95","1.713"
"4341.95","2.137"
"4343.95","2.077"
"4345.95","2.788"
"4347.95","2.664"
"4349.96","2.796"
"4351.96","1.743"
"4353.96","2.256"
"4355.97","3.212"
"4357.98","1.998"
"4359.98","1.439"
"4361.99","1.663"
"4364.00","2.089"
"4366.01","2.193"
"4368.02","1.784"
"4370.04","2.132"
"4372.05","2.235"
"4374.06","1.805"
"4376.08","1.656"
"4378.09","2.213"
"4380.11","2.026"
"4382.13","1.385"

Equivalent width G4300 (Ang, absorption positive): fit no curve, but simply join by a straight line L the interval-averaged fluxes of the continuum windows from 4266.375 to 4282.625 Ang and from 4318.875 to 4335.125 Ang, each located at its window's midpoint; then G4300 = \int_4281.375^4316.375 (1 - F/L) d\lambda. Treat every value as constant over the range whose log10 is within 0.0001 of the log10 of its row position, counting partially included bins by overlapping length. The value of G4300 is 6.7 Ang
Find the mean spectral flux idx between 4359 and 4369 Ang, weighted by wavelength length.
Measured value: 1.83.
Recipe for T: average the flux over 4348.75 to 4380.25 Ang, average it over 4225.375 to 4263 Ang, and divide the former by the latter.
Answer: 1.37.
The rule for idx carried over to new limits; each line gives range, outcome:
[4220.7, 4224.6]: 1.48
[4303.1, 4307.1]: 1.32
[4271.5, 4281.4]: 1.6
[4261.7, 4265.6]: 1.99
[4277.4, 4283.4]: 1.94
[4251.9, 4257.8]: 1.51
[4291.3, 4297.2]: 1.66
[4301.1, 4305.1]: 1.42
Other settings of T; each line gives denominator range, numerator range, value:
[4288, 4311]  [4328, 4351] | 1.75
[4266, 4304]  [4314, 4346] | 1.38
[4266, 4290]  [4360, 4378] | 1.20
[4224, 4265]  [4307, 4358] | 1.38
